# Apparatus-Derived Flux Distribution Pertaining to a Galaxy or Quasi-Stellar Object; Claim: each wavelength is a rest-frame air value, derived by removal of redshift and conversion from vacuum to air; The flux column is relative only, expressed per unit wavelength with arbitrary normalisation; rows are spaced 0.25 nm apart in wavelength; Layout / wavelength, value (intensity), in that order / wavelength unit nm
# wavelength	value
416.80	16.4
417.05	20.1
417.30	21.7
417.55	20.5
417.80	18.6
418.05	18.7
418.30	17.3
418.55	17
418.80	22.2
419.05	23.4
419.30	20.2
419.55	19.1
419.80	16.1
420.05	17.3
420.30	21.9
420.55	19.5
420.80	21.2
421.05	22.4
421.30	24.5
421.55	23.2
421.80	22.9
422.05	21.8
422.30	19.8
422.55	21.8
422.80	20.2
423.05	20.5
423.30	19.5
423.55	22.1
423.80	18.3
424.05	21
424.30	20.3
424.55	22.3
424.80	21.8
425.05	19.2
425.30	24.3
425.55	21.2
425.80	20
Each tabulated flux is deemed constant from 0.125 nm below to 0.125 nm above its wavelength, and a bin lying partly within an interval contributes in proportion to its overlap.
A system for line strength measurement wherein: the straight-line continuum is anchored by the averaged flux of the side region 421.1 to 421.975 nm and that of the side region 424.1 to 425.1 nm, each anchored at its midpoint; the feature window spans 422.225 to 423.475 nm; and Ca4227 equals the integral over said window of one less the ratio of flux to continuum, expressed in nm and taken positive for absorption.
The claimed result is 0.106 nm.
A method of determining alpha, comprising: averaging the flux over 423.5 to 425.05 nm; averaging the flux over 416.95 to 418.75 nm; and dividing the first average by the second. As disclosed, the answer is 1.08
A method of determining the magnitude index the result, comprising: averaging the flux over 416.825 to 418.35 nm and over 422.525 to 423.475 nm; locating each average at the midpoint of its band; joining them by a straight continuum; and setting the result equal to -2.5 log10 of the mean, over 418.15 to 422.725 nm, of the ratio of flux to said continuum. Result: -0.04 mag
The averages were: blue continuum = 19.4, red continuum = 20.4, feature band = 20.6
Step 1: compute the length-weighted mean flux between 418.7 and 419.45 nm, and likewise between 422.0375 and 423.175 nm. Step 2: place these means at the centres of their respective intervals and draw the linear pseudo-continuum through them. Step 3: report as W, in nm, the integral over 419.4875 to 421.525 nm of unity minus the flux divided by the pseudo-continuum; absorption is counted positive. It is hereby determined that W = 0.089 nm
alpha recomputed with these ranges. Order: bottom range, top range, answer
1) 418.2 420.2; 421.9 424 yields 1.07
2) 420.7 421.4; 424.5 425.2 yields 0.93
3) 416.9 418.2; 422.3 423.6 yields 1.04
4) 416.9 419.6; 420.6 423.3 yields 1.09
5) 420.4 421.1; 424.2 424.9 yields 1.03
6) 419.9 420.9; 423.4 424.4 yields 1.03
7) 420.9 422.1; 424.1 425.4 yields 0.93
